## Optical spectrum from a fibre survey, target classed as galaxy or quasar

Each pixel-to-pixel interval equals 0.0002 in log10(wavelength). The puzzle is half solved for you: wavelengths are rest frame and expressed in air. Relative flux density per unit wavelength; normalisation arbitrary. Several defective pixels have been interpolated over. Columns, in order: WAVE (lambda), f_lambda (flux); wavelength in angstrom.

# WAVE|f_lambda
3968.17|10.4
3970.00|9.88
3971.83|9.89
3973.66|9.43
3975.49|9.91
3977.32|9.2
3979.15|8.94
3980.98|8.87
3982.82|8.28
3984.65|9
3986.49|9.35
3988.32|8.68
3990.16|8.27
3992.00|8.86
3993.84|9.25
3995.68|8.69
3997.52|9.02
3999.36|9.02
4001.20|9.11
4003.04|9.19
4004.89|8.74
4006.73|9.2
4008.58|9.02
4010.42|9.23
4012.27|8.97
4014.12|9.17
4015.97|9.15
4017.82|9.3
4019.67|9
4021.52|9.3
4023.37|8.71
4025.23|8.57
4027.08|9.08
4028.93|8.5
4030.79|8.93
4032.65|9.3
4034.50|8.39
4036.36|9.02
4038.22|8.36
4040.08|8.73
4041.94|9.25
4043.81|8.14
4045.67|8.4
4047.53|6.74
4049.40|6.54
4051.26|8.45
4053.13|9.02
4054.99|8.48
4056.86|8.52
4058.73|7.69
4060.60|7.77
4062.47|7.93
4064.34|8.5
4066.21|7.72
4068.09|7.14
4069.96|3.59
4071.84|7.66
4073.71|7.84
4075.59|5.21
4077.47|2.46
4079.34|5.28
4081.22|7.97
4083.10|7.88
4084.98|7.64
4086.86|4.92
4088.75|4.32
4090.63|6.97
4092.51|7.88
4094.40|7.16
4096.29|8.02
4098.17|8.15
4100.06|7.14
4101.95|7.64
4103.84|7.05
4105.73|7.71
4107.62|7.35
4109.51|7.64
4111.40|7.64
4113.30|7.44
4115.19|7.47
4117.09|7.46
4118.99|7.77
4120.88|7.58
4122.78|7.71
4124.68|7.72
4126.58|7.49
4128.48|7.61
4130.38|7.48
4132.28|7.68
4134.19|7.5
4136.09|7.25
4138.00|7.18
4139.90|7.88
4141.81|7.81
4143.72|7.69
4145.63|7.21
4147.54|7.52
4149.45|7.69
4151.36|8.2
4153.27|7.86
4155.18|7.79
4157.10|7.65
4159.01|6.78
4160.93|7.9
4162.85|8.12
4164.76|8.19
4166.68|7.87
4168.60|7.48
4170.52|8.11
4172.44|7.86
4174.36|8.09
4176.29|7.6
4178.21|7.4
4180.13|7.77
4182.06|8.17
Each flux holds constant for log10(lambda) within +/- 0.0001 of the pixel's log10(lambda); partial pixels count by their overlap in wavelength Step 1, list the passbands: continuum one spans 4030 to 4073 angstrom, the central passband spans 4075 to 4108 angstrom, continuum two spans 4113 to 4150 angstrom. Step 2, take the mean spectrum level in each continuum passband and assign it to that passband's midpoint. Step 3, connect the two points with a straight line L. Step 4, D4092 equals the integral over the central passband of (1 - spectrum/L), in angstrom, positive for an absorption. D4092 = 4.5 angstrom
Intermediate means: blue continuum 8.01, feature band 6.72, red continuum 7.56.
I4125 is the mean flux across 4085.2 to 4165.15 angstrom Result 7.46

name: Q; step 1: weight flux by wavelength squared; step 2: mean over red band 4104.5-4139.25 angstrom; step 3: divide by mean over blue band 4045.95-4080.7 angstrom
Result 1.10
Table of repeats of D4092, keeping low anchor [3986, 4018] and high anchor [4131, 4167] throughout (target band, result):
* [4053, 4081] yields 4.9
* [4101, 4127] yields 1.4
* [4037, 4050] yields 0.8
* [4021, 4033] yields -0.1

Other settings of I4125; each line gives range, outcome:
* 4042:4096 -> 7.11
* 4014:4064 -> 8.52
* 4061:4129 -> 7.08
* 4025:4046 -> 8.74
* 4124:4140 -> 7.51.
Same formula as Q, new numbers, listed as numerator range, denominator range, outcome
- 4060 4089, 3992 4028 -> 0.75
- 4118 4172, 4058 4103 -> 1.16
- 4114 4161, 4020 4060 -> 0.94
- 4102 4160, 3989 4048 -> 0.90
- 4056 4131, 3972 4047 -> 0.83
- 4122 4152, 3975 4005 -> 0.91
